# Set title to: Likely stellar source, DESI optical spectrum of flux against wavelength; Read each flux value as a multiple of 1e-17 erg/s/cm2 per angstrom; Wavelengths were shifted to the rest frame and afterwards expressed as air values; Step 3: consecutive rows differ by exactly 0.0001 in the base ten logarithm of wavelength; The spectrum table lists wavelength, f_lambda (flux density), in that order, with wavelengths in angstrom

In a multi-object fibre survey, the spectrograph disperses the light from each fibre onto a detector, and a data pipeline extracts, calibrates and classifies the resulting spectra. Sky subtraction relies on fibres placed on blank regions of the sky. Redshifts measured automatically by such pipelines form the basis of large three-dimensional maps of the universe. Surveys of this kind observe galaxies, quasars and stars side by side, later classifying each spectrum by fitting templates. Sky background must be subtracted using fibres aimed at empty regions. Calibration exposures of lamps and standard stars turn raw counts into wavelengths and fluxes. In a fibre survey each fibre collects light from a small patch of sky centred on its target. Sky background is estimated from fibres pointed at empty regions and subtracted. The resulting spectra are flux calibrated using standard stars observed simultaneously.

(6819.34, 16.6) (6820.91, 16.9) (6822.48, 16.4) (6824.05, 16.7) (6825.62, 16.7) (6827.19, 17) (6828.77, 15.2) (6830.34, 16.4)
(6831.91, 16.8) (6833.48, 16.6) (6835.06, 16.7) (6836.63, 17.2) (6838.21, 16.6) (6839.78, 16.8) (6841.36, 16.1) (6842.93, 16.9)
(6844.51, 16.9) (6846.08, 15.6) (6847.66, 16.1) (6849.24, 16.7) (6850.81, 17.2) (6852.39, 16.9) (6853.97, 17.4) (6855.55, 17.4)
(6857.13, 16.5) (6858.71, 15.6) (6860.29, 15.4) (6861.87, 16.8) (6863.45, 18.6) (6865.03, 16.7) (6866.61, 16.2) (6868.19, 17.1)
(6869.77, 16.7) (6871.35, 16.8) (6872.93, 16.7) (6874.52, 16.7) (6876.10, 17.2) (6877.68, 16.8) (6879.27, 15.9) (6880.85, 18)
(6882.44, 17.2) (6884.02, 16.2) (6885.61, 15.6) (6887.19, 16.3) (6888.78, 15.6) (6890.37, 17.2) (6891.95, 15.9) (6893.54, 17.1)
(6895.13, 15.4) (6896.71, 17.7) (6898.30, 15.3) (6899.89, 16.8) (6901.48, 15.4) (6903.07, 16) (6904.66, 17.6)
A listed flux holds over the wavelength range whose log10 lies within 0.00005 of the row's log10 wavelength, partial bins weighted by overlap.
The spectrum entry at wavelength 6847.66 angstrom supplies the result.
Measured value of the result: 16.1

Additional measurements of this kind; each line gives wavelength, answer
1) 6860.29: 15.4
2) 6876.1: 17.2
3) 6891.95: 15.9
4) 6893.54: 17.1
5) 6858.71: 15.6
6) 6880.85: 18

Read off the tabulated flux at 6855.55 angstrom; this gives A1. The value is 17.4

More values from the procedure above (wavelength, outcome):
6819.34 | 16.6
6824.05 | 16.7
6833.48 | 16.6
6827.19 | 17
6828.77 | 15.2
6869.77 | 16.7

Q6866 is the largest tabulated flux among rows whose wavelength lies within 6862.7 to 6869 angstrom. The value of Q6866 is 18.6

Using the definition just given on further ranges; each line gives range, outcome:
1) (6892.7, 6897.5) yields 17.7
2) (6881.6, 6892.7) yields 17.2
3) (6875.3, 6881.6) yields 18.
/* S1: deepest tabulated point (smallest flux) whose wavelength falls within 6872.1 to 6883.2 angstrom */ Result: 15.9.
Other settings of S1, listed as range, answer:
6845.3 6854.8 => 15.6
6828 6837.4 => 15.2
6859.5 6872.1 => 15.4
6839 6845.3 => 16.1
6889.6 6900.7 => 15.3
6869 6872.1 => 16.7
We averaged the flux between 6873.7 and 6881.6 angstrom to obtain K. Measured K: 16.9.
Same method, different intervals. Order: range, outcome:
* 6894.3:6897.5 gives 16.6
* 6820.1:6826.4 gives 16.7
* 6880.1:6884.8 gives 17.1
